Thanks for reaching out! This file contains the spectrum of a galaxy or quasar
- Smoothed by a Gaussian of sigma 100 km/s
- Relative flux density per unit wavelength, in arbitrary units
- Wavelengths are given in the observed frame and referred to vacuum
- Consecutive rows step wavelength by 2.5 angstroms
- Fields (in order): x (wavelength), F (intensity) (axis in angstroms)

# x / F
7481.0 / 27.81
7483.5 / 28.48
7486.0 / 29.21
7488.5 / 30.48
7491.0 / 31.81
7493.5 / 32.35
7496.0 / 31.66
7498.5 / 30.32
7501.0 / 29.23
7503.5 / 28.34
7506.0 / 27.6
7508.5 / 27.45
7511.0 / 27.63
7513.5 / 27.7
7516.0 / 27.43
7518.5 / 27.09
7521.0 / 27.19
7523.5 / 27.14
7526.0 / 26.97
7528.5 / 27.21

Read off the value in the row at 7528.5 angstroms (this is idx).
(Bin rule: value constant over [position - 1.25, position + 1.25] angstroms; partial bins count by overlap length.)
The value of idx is 27.21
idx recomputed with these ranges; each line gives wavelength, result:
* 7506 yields 27.6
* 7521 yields 27.19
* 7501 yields 29.23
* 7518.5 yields 27.09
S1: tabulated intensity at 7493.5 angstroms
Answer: 32.35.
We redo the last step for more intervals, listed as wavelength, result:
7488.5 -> 30.48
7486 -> 29.21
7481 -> 27.81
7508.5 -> 27.45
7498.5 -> 30.32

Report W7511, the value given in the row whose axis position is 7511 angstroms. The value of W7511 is 27.63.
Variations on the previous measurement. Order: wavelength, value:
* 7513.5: 27.7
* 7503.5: 28.34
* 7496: 31.66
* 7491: 31.81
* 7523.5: 27.14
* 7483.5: 28.48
